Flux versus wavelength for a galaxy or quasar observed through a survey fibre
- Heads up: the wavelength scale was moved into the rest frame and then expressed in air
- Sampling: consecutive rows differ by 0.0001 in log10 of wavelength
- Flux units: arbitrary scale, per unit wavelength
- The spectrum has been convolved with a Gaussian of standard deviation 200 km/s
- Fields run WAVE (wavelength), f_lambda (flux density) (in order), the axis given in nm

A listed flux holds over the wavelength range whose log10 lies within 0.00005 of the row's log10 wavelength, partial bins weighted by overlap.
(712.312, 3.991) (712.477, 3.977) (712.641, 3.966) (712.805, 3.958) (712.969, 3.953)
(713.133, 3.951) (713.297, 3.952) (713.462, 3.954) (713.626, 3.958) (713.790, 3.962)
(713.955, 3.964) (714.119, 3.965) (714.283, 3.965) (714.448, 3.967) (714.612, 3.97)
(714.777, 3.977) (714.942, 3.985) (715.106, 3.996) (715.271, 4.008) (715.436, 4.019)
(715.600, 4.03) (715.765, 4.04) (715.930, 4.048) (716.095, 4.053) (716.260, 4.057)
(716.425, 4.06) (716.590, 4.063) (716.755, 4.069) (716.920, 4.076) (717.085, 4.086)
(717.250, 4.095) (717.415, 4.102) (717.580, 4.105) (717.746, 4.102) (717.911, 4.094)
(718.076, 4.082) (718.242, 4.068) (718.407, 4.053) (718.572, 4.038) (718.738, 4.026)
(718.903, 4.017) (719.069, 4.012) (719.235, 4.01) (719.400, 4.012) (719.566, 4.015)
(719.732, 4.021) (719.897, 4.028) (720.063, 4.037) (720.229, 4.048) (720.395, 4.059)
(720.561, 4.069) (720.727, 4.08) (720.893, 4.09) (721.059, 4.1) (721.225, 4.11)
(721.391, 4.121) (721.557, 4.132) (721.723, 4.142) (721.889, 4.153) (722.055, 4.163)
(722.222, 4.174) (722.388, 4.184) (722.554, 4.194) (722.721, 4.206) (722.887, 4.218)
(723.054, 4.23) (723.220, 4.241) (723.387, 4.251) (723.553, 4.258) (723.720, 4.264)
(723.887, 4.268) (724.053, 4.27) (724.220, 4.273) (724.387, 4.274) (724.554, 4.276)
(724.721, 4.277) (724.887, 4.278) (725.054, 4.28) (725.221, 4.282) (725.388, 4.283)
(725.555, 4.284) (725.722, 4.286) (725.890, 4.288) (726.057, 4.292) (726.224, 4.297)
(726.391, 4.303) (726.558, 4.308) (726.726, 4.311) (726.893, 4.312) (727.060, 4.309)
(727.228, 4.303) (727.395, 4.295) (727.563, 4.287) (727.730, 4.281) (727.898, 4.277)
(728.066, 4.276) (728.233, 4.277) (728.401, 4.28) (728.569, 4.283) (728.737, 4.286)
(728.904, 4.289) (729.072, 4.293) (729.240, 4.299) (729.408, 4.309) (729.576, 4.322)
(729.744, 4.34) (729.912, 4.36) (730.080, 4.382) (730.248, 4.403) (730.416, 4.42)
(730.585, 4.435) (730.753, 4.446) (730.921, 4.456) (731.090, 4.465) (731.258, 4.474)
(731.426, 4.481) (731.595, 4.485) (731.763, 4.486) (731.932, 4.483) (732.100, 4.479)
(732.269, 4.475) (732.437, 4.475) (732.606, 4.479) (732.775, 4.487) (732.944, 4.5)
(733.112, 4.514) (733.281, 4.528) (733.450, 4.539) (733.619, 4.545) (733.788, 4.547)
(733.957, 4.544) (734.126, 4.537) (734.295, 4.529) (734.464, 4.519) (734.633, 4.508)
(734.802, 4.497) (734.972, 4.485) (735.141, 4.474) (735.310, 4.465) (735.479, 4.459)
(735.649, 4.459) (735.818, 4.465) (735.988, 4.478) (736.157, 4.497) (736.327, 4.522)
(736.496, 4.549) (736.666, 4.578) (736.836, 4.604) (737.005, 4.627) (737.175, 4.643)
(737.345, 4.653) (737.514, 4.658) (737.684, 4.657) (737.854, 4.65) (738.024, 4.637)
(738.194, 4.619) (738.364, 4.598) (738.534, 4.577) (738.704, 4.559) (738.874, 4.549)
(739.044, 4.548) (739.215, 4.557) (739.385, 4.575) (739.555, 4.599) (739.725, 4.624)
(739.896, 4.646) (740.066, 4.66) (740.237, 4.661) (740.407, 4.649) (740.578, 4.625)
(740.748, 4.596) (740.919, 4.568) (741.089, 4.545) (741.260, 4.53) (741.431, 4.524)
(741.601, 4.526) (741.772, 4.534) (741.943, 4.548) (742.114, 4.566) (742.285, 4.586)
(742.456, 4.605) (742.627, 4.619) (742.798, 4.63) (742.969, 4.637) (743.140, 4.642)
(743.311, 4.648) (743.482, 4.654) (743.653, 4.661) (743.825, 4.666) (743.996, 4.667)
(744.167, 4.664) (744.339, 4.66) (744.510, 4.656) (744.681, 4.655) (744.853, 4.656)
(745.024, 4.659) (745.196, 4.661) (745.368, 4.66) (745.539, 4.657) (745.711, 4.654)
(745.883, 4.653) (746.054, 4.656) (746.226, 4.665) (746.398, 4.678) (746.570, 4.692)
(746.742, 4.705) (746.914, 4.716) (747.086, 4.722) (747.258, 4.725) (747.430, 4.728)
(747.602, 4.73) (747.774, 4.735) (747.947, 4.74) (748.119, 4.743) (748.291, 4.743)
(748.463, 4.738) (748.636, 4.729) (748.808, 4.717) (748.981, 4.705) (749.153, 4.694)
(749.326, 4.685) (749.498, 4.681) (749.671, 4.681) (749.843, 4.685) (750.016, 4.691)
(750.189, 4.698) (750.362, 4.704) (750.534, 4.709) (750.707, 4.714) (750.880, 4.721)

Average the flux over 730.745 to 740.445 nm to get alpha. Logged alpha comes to 4.54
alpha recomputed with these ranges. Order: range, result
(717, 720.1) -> 4.05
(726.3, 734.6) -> 4.4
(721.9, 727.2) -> 4.26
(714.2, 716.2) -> 4.01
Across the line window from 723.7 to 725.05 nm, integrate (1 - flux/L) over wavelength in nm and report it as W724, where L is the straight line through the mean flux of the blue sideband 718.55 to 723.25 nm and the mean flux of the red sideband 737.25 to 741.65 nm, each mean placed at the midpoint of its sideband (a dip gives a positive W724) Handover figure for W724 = -0.03 nm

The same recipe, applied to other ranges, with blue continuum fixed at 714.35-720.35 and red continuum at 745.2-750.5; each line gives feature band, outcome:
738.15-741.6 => -0.05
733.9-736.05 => -0.03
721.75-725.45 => -0.06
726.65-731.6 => -0.06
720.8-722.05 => 0.00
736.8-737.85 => -0.04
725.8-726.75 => -0.01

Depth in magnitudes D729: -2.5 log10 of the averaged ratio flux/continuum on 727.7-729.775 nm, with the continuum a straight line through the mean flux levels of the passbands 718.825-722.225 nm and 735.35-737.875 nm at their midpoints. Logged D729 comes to 0.01 mag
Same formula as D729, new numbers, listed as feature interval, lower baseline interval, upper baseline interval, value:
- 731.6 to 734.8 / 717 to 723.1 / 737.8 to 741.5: -0.019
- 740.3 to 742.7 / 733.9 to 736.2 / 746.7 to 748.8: 0.009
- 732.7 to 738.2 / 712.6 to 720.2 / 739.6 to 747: -0.022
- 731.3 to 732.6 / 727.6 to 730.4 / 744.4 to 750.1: -0.026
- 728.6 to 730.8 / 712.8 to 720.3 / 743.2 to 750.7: -0.010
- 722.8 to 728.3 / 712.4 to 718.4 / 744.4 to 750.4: -0.012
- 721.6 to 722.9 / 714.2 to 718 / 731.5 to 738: 0.007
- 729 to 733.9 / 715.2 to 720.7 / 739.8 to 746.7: -0.021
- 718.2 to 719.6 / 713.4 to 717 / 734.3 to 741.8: 0.019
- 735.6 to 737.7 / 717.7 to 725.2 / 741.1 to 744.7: -0.023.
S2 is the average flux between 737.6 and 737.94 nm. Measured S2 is 4.65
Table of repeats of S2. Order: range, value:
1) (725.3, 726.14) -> 4.28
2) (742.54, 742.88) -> 4.62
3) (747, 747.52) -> 4.73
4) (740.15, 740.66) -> 4.64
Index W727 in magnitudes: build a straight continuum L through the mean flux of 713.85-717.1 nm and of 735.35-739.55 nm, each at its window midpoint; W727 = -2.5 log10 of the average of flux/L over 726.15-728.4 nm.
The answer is 0.01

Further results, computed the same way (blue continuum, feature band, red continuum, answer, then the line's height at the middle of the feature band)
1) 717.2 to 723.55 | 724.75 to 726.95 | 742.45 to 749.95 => -0.02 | 4.23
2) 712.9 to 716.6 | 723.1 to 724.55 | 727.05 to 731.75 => -0.01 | 4.22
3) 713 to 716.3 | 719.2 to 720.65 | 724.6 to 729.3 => 0.02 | 4.12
